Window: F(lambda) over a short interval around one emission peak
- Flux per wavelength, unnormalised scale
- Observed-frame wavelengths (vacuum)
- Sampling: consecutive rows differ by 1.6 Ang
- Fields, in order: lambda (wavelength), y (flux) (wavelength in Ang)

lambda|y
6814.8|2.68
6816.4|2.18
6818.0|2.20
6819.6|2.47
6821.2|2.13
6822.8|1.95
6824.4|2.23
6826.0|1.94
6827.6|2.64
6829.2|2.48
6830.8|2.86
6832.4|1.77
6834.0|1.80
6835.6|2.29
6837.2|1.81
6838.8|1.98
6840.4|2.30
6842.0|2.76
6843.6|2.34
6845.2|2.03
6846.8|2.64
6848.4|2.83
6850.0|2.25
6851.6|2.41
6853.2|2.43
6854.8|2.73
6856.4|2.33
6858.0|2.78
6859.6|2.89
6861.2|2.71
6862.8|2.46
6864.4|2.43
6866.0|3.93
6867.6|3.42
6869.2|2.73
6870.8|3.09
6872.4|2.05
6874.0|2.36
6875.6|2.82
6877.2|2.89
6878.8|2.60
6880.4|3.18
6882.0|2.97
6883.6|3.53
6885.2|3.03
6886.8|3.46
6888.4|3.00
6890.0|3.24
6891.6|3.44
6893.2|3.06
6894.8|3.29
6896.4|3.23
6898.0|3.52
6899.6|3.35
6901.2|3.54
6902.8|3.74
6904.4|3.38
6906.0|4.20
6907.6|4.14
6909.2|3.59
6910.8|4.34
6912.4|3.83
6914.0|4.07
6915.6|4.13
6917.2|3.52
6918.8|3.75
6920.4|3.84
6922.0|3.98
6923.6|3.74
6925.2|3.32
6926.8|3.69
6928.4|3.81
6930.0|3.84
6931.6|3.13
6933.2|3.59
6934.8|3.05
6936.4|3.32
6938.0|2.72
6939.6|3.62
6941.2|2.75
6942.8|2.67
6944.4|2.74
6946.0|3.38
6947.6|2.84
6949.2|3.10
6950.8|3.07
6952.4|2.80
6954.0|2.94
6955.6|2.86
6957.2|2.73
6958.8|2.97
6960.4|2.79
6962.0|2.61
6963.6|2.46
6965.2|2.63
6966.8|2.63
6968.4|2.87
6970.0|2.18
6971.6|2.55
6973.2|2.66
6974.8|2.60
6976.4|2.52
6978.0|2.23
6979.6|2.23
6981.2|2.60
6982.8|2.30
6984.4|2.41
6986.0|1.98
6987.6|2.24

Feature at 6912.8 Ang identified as Mg II 2798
